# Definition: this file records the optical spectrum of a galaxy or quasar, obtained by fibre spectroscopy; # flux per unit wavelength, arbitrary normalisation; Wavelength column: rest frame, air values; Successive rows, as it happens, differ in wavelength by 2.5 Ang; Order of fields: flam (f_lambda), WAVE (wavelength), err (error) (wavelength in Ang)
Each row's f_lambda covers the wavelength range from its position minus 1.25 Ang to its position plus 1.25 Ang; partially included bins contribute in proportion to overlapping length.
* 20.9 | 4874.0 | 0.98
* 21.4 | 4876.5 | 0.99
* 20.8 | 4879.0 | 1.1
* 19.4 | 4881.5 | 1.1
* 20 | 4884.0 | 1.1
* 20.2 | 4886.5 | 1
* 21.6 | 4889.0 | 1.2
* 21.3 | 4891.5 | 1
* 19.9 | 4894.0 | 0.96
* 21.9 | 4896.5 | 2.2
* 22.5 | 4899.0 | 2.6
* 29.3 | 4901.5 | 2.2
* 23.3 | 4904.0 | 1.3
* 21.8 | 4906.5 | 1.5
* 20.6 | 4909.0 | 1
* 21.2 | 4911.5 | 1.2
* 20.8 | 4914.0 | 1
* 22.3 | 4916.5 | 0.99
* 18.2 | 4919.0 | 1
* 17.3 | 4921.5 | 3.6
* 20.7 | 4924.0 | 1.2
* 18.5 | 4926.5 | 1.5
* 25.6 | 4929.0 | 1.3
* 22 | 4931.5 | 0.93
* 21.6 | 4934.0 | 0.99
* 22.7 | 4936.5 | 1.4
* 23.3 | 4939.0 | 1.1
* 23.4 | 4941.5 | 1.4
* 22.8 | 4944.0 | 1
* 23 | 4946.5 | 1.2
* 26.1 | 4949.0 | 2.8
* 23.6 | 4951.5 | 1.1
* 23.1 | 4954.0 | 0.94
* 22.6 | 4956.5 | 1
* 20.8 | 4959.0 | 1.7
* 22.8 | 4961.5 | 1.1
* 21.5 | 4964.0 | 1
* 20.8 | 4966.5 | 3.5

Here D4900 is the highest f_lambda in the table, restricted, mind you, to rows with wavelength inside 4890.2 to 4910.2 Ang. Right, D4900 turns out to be 29.3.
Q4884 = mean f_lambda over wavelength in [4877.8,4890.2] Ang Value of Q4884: 20.4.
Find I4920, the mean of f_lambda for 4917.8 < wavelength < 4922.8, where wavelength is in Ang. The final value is 17.8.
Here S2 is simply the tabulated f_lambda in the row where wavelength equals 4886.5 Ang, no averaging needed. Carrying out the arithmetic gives 20.2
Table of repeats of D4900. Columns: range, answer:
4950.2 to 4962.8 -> 23.6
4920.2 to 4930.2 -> 25.6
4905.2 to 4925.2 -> 22.3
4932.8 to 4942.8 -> 23.4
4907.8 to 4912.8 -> 21.2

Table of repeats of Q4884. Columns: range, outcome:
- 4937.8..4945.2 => 23.2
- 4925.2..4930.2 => 22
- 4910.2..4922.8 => 20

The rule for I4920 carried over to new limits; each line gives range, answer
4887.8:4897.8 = 21.2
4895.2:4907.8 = 23.7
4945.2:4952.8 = 24.2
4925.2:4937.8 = 22.1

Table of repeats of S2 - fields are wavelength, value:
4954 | 23.1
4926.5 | 18.5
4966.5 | 20.8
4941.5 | 23.4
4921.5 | 17.3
